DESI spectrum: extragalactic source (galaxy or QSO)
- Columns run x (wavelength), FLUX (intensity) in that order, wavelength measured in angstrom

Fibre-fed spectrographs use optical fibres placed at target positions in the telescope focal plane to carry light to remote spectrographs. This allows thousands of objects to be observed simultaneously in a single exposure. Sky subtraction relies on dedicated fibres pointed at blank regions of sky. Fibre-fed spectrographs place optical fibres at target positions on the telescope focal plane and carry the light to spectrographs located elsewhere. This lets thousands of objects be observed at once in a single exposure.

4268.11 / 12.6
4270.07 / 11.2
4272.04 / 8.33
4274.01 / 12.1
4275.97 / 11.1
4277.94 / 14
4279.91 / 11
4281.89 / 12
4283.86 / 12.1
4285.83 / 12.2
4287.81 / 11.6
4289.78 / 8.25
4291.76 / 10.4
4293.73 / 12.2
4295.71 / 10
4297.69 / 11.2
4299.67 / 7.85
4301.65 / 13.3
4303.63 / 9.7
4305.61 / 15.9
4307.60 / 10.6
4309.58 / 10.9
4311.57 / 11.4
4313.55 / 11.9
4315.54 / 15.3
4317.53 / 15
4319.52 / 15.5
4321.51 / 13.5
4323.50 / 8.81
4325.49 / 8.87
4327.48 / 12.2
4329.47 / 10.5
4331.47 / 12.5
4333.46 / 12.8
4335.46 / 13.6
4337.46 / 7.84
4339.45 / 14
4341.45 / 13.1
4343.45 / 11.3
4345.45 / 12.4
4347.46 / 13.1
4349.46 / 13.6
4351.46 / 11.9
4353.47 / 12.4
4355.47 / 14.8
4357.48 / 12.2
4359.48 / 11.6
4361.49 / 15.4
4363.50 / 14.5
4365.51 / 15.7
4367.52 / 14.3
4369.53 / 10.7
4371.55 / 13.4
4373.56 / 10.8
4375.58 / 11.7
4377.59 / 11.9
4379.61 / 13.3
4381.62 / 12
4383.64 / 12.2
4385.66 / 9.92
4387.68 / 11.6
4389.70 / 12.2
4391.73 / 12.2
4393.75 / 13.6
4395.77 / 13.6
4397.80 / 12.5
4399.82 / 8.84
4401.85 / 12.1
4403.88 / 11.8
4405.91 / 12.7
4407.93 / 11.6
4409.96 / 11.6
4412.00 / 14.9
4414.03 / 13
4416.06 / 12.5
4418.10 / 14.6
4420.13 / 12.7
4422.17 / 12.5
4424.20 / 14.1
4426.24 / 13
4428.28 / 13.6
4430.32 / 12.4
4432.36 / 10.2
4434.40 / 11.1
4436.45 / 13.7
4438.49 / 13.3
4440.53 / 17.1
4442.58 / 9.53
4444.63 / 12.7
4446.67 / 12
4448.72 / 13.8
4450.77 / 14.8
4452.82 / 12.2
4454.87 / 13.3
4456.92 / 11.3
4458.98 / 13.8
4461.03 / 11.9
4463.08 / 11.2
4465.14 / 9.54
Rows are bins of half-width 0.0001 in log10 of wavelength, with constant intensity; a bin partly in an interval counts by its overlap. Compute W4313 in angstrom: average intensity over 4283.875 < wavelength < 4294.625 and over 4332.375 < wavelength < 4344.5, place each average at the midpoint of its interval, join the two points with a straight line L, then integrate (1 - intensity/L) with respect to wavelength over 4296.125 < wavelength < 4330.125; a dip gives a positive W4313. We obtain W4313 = -1.0 angstrom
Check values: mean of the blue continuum 11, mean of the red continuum 12.1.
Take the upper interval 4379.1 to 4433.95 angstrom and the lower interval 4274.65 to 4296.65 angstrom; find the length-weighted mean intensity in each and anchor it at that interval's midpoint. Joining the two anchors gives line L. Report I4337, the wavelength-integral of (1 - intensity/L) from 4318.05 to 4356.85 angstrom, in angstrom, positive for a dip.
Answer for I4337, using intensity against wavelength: -1.6 angstrom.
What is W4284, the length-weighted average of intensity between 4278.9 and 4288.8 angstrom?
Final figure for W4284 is 11.8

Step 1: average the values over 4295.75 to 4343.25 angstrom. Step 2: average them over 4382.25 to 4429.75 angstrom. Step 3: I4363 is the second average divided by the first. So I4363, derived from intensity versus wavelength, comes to 1.04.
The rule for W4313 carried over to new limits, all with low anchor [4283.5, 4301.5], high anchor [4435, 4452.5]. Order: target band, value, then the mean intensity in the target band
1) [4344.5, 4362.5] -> -2.0 angstrom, 13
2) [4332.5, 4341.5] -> -0.6 angstrom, 12.2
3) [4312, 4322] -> -2.7 angstrom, 14.1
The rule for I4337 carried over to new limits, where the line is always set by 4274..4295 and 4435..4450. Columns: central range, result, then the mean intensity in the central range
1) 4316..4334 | -0.53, 12.3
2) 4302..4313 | -0.06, 11.8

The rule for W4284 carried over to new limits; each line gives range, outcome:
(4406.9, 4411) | 11.6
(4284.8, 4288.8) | 11.9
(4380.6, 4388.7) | 11.4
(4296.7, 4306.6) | 11.6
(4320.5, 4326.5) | 10.4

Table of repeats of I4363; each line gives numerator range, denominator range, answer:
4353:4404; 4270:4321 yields 1.06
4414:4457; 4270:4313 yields 1.15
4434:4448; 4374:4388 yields 1.09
